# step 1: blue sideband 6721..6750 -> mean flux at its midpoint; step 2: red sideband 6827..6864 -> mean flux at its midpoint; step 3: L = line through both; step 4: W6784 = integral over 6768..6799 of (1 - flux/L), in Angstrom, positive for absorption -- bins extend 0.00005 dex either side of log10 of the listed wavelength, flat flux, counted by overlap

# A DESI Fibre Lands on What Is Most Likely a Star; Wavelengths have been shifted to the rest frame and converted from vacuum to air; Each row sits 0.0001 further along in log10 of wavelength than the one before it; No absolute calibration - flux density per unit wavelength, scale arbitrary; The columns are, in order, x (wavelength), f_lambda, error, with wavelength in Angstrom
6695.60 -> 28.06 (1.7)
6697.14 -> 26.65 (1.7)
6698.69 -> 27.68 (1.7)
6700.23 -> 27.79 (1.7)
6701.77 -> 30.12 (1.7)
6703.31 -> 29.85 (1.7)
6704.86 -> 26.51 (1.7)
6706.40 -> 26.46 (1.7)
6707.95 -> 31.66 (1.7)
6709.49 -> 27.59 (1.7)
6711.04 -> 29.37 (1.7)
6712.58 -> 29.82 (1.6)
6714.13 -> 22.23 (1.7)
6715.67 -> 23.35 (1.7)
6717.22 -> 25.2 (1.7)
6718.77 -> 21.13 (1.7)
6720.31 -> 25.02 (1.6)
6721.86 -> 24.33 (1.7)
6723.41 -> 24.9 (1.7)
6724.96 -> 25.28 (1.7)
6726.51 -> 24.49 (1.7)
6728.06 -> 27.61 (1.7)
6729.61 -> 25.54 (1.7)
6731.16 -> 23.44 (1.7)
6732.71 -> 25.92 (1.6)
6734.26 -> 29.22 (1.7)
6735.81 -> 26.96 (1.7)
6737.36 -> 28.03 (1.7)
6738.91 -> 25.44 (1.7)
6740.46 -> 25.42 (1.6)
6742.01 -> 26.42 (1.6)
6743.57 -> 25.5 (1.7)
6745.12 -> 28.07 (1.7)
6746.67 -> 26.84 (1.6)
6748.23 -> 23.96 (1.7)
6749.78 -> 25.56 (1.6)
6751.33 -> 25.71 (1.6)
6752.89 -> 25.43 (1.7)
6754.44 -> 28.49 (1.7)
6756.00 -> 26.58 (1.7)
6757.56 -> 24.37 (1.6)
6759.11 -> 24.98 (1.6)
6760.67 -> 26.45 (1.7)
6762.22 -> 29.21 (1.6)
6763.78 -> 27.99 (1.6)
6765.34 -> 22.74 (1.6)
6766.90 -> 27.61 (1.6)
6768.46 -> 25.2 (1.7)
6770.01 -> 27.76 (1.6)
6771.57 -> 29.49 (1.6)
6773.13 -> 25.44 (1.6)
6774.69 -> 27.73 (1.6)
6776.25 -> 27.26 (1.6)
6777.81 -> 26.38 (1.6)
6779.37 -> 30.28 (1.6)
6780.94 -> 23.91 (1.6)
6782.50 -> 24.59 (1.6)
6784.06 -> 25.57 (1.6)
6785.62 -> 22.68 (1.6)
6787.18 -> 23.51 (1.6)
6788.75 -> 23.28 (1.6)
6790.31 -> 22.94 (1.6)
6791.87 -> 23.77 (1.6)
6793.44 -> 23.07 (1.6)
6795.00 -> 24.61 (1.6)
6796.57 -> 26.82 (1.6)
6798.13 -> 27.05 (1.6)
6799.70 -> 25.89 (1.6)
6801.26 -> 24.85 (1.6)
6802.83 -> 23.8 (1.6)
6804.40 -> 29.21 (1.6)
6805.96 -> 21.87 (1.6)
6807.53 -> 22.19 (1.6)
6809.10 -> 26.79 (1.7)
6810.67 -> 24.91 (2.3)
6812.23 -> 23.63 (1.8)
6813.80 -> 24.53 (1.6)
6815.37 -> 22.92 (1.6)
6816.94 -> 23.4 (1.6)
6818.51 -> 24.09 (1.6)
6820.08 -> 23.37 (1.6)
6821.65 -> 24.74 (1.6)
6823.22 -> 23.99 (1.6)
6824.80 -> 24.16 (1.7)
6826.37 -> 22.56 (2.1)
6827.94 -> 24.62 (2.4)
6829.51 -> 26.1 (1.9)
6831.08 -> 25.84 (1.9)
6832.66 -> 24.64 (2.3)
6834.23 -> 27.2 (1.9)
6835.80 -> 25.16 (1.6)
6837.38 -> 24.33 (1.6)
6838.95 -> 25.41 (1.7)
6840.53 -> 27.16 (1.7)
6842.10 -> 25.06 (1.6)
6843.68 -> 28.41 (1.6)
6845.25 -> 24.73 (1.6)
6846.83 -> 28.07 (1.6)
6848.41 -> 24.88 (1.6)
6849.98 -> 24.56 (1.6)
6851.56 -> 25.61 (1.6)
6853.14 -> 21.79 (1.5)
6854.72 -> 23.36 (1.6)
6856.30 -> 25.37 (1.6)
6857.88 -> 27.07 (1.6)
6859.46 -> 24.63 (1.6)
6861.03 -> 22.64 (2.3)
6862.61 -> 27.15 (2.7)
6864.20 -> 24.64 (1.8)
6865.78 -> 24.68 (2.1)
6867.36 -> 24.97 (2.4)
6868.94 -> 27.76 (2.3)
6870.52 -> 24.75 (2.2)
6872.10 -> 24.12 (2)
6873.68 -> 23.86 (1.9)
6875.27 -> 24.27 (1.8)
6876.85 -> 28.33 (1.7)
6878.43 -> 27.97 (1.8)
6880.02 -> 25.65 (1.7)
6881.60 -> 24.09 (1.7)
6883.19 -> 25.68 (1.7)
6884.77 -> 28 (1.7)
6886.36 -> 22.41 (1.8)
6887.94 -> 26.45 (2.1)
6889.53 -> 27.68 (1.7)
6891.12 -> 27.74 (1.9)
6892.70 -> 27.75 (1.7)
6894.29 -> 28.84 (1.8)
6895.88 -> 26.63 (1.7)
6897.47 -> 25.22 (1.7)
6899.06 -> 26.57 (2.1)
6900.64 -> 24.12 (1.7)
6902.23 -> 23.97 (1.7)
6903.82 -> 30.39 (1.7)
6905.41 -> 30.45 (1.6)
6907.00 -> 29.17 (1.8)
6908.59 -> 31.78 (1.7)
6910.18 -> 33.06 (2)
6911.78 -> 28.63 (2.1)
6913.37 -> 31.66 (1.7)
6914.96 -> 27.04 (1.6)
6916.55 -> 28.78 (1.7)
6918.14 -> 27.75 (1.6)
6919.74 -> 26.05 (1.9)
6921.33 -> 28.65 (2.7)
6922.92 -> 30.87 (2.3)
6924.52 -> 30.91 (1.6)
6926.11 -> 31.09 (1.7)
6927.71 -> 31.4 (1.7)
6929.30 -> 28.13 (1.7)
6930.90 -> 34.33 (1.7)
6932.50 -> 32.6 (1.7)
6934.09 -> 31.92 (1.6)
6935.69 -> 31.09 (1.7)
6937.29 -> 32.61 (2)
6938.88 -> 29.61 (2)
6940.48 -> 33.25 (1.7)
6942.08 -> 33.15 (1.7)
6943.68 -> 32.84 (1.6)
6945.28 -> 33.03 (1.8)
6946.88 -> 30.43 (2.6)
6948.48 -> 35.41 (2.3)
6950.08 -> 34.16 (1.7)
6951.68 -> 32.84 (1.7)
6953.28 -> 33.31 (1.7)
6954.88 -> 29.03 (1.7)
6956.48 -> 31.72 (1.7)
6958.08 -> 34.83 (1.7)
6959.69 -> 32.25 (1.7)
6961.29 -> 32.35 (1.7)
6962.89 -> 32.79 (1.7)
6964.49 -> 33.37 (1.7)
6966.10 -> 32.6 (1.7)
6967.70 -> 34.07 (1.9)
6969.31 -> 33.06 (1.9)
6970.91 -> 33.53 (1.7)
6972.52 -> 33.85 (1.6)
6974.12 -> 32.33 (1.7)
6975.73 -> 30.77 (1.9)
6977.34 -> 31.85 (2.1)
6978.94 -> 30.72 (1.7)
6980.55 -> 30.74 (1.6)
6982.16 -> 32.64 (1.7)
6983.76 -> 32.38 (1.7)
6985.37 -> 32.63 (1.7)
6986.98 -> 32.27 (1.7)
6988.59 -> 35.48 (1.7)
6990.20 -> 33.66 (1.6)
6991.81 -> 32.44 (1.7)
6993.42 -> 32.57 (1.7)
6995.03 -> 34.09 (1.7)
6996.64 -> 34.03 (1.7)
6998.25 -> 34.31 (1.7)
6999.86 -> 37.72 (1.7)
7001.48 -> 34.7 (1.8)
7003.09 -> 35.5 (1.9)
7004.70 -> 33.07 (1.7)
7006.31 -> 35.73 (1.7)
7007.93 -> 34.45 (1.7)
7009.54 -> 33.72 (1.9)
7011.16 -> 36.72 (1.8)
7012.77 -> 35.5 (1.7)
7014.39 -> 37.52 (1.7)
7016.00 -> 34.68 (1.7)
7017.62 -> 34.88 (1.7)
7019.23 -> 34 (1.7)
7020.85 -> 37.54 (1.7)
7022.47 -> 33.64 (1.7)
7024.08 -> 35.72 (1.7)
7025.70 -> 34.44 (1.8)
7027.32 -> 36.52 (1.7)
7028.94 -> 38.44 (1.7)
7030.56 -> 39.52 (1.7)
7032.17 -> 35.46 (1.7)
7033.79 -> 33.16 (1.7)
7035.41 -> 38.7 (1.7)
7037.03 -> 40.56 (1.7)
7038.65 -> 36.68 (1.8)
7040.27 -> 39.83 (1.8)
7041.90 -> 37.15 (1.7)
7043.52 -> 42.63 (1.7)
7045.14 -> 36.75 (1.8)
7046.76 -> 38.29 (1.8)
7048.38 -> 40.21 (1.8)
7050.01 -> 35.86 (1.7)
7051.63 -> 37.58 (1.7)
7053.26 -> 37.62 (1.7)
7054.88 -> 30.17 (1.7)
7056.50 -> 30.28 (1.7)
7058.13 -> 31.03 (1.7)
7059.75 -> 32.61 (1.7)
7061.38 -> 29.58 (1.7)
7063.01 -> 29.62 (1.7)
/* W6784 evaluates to 0.1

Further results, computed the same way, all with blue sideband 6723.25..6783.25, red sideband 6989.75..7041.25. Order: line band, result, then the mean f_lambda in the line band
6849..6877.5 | 4.97 Angstrom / 25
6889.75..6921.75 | 3.57 Angstrom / 28.2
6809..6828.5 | 3.14 Angstrom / 24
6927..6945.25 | 0.48 Angstrom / 32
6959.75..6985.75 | 1.25 Angstrom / 32.5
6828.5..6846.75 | 2.13 Angstrom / 25.9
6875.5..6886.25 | 1.61 Angstrom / 26.2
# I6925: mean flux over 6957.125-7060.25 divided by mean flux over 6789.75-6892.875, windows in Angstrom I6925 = 1.38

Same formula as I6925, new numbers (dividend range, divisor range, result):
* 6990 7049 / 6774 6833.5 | 1.46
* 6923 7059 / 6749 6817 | 1.34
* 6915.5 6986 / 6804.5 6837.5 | 1.30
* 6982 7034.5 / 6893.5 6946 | 1.17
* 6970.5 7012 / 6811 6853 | 1.35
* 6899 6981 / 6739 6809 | 1.21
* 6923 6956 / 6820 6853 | 1.27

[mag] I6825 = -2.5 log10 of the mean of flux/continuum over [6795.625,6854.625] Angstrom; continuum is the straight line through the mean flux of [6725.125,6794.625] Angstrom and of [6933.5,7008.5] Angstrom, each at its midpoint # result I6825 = 0.128 mag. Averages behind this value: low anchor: 25.9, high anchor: 33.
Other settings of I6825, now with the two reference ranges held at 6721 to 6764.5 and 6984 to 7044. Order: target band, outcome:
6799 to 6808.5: 0.15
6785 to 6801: 0.15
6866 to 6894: 0.19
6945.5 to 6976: 0.03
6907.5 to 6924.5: 0.09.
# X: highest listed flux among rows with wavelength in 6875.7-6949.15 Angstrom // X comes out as 35.41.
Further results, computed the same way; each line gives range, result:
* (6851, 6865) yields 27.15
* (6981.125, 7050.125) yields 42.63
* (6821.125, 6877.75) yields 28.41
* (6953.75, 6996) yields 35.48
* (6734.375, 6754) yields 28.07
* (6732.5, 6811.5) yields 30.28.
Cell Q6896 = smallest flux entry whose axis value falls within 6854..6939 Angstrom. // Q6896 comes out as 22.41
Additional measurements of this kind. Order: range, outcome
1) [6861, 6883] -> 22.64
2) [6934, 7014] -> 29.03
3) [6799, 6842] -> 21.87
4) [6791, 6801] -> 23.07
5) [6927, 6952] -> 28.13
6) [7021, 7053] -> 33.16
